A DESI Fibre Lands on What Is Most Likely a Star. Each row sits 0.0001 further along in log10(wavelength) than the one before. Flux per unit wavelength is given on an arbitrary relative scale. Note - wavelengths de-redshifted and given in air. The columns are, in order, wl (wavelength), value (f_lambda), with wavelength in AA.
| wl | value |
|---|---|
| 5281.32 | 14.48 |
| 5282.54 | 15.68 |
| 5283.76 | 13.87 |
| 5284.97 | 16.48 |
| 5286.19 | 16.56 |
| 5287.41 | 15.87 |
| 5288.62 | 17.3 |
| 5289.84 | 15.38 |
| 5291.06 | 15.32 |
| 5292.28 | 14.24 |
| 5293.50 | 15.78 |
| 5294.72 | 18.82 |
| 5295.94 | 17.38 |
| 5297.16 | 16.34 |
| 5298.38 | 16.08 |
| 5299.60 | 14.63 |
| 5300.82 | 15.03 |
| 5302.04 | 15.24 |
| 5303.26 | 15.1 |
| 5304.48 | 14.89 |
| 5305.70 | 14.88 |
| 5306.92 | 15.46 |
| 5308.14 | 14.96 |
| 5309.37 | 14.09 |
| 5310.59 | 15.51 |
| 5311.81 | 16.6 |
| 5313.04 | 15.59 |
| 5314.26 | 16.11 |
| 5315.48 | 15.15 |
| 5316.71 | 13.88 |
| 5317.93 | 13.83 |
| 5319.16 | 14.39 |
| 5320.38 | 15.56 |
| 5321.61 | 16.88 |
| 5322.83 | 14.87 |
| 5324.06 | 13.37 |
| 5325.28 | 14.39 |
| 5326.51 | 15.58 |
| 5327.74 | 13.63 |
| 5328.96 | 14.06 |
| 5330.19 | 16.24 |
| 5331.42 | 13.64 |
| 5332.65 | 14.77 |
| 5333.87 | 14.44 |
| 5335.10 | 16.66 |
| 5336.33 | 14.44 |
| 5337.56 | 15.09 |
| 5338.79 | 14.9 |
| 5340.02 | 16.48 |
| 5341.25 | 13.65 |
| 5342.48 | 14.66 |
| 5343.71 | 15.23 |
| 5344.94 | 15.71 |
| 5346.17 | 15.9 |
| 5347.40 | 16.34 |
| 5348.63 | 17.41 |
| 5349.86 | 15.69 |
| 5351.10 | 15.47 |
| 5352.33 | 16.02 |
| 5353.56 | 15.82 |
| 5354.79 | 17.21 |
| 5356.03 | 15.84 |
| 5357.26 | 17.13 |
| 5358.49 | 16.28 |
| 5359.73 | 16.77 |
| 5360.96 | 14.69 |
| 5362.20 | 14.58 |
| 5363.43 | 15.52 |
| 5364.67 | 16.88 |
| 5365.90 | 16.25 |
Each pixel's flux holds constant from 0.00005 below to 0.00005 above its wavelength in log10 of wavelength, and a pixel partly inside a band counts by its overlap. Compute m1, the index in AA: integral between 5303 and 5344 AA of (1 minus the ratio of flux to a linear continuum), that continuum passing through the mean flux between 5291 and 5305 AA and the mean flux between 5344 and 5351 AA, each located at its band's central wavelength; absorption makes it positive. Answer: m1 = 2.5 AA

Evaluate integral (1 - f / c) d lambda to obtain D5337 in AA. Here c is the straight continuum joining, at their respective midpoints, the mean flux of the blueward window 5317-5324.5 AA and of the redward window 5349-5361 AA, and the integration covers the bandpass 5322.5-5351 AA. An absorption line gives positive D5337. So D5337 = 0.65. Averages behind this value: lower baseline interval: 14.8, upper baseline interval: 16.2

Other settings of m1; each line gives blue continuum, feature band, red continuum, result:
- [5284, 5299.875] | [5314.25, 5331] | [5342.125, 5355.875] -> 1.3 AA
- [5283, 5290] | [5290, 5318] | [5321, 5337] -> 0.1 AA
